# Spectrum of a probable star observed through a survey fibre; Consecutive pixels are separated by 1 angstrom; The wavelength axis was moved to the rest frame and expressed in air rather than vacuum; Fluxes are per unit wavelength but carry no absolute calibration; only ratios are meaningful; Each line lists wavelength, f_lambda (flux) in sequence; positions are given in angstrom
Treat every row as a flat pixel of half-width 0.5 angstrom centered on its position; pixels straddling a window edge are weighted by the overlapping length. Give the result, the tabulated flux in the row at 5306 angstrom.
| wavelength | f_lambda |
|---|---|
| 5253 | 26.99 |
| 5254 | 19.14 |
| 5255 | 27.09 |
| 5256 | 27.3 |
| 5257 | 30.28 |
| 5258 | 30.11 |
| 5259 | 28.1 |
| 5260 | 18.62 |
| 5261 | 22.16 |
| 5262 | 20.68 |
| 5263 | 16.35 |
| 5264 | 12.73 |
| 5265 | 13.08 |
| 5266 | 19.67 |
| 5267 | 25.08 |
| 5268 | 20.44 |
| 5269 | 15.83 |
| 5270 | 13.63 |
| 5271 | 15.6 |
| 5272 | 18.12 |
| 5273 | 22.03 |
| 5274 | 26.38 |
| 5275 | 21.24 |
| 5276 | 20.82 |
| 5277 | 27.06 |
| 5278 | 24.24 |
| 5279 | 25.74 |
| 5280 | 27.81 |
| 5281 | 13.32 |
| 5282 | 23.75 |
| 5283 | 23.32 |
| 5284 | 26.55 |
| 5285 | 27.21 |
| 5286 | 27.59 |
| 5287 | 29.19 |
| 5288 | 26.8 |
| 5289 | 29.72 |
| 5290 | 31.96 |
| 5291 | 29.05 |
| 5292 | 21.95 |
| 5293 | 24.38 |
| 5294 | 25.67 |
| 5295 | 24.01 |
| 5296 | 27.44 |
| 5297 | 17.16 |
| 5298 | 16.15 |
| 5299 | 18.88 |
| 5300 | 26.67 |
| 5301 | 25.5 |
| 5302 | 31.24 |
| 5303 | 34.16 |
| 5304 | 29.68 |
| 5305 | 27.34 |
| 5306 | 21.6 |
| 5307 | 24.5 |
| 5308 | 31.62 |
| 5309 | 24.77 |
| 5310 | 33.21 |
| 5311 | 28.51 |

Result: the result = 21.6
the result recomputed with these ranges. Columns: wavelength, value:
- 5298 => 16.15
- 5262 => 20.68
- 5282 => 23.75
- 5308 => 31.62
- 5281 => 13.32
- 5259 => 28.1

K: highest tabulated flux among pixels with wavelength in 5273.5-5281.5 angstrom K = 27.81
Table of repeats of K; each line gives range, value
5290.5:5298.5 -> 29.05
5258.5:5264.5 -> 28.1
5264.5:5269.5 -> 25.08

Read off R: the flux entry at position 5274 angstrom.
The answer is 26.38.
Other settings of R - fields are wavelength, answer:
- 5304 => 29.68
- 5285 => 27.21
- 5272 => 18.12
